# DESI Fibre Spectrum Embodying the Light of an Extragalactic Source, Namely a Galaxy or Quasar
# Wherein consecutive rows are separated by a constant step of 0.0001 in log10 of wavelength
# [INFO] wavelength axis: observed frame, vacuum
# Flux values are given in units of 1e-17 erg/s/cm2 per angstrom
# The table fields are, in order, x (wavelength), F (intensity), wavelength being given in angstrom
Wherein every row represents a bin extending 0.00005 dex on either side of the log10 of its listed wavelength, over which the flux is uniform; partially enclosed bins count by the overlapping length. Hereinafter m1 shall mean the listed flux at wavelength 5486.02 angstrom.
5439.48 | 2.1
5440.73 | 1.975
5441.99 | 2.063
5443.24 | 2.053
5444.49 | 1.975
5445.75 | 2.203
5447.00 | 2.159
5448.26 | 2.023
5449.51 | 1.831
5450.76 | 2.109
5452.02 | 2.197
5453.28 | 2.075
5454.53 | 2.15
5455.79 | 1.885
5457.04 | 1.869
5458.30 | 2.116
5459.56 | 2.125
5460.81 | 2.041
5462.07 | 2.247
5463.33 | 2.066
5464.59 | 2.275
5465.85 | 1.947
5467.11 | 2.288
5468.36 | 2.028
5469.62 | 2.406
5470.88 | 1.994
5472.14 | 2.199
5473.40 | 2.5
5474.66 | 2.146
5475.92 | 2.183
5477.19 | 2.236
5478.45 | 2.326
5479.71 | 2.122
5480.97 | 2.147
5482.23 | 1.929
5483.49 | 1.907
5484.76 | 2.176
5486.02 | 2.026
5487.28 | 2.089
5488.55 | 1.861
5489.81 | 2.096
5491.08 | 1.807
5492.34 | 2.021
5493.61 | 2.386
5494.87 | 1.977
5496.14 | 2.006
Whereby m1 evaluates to 2.026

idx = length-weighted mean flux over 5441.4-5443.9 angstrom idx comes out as 2.06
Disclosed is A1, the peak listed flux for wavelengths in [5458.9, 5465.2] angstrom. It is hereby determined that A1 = 2.275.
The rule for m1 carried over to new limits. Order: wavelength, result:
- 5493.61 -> 2.386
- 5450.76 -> 2.109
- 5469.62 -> 2.406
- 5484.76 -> 2.176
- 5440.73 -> 1.975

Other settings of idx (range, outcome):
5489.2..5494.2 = 2.07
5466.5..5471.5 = 2.18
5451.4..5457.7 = 2.04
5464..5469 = 2.14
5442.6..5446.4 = 2.08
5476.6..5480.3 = 2.23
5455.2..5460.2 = 2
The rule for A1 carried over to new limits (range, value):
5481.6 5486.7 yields 2.176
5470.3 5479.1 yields 2.5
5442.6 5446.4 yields 2.203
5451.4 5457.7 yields 2.197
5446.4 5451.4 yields 2.159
